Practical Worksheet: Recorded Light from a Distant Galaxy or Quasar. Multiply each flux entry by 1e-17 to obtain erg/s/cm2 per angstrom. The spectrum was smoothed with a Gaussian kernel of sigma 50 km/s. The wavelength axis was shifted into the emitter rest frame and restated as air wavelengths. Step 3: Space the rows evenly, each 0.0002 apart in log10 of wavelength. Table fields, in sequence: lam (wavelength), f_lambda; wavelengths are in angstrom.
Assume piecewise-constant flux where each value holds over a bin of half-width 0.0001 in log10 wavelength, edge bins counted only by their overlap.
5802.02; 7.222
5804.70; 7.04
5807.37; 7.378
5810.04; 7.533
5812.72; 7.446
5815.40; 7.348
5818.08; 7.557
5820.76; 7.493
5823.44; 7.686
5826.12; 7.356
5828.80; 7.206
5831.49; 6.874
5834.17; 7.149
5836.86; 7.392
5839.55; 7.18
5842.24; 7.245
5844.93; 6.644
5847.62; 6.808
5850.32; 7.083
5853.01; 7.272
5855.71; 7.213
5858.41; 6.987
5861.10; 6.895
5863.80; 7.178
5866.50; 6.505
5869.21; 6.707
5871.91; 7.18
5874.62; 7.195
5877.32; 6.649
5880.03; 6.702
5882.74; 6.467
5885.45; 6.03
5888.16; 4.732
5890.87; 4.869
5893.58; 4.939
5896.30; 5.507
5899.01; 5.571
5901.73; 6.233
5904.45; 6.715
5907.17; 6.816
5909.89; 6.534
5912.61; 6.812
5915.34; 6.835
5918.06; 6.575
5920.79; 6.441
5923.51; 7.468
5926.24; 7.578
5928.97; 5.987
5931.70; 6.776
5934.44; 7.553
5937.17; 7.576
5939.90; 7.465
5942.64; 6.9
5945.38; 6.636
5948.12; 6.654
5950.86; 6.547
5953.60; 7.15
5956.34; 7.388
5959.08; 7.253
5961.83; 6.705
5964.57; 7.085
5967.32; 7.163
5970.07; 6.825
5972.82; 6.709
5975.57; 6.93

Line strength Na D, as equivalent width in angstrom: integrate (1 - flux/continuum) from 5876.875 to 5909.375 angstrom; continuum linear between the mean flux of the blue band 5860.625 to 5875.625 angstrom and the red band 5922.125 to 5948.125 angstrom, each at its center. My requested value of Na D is 4.9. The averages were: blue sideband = 6.94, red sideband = 7.08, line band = 5.93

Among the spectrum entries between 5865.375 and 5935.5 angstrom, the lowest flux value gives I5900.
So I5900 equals 4.732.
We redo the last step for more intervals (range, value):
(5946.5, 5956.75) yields 6.547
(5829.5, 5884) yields 6.467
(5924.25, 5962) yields 5.987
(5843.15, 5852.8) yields 6.644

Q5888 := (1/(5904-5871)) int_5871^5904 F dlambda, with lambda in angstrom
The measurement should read 6.01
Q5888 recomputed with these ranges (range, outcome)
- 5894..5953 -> 6.7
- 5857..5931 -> 6.45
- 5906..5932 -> 6.78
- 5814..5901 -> 6.73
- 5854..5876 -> 6.99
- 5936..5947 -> 7.12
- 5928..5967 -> 6.99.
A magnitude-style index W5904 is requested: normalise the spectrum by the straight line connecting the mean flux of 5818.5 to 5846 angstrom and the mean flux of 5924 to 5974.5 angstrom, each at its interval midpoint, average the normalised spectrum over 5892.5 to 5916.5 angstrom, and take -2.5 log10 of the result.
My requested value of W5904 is 0.14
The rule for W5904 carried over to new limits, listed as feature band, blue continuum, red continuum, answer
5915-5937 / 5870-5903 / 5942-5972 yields -0.066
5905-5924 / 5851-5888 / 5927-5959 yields 0.025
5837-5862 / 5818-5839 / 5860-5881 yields 0.007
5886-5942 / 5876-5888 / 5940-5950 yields 0.019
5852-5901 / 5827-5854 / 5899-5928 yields 0.092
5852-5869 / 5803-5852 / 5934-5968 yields 0.033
